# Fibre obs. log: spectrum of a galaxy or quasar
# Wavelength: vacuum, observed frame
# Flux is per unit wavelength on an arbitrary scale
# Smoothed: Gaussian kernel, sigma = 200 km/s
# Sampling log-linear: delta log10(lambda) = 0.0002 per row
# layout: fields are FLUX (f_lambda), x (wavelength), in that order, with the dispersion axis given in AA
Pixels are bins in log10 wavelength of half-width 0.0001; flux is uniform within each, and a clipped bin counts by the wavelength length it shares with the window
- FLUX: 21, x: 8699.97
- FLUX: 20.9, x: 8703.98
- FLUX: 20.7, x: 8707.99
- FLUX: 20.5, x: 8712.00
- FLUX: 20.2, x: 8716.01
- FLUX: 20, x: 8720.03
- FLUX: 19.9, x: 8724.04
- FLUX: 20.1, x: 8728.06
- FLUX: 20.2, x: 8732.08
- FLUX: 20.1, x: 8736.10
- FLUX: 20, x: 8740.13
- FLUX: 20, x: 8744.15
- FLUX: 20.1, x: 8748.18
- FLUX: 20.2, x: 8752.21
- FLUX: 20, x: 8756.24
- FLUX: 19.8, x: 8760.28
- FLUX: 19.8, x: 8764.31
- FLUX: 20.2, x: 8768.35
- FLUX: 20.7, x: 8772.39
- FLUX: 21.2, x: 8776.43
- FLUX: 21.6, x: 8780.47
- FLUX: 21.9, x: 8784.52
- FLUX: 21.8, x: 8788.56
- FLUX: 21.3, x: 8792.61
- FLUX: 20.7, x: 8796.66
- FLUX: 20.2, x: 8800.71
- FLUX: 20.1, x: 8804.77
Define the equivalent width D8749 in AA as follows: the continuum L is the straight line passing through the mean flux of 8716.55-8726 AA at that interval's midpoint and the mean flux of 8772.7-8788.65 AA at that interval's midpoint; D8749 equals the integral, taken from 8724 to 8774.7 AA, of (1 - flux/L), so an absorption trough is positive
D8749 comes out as 1.5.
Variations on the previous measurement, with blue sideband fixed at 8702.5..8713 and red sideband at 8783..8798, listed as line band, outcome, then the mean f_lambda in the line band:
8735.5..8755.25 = 0.91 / 20.1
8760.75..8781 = 0.68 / 20.6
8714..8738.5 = 0.93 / 20.1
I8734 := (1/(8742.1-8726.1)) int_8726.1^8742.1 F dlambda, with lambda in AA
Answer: 20.1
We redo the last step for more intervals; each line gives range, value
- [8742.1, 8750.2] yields 20.1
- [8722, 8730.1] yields 20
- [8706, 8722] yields 20.3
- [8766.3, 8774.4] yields 20.4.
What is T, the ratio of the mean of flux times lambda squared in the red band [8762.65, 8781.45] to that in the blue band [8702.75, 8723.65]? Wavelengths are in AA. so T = 1.03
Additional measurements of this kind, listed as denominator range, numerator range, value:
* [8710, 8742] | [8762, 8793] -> 1.06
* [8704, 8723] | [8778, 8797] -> 1.07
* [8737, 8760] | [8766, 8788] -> 1.06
